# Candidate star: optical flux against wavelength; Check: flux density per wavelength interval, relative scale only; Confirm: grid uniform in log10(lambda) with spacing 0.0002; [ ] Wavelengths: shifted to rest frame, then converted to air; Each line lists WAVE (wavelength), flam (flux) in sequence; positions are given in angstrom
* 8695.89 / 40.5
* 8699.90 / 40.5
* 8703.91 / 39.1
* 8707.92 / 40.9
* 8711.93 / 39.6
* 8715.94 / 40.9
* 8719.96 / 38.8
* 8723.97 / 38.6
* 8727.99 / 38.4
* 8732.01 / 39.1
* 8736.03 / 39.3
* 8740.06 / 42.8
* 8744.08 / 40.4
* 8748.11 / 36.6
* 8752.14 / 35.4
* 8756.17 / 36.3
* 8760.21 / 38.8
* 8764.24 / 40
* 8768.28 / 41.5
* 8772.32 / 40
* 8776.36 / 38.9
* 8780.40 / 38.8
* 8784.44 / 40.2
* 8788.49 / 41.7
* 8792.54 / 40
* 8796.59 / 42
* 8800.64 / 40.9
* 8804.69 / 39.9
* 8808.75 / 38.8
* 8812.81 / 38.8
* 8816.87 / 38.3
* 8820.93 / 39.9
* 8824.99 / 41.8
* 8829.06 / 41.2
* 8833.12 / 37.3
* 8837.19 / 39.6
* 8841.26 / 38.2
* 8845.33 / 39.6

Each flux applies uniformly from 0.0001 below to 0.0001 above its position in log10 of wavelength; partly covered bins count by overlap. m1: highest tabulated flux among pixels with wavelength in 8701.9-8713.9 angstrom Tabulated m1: 40.9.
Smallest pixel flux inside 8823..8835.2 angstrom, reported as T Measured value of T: 37.3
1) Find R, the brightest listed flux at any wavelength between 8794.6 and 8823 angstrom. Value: 42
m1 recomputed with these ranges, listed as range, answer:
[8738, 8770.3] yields 42.8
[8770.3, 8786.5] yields 40.2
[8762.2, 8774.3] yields 41.5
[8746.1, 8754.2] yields 36.6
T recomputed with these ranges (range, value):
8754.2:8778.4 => 36.3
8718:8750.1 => 36.6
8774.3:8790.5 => 38.8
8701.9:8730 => 38.4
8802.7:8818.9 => 38.3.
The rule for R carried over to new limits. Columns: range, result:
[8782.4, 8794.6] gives 41.7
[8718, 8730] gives 38.8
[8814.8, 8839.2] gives 41.8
